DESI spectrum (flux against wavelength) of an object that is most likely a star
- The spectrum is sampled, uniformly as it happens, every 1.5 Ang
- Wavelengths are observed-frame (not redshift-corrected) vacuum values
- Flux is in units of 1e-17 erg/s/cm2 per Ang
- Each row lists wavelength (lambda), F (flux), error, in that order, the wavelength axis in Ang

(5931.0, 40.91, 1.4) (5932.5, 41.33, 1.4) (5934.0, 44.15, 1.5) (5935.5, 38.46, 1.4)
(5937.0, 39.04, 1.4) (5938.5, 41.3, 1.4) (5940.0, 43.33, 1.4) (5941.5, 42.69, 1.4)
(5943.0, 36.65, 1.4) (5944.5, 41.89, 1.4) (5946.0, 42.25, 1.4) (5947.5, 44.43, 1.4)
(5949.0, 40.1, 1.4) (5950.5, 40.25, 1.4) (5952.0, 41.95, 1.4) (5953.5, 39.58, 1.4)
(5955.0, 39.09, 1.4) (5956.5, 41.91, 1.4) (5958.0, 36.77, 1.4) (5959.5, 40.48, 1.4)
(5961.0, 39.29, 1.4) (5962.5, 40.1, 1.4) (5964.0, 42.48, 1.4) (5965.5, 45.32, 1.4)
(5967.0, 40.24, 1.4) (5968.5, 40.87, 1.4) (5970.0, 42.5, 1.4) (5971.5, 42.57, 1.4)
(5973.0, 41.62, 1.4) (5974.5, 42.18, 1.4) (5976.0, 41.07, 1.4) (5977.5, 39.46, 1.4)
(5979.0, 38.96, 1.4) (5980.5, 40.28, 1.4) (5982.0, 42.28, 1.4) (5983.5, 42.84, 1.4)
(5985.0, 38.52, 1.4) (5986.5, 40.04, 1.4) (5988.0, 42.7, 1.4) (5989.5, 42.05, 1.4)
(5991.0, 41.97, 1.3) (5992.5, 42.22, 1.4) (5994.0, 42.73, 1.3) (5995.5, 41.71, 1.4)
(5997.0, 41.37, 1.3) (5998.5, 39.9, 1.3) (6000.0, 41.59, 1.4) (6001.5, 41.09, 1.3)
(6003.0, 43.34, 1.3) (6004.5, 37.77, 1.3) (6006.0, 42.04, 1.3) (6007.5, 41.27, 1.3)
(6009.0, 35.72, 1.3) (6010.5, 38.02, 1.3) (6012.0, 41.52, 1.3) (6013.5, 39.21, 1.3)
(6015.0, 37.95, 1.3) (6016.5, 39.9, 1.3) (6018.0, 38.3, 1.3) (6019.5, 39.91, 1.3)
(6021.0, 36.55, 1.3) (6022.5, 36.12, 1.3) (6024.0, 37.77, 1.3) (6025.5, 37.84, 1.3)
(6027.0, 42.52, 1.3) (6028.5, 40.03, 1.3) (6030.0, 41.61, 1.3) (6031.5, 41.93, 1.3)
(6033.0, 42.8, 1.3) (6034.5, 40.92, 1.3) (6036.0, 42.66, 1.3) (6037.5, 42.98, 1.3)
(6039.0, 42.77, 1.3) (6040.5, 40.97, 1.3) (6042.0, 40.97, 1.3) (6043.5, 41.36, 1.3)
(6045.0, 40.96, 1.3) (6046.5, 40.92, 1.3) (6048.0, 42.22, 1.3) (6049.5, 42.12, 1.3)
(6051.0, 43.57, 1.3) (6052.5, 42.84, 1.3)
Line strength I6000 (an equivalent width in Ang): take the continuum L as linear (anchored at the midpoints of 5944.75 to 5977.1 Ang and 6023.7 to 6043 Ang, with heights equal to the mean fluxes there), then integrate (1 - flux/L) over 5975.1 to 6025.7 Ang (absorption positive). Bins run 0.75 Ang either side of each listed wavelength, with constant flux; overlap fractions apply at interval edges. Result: 1.3 Ang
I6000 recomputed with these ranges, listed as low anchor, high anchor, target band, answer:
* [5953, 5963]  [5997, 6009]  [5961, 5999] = -1.21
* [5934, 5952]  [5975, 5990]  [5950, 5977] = -0.03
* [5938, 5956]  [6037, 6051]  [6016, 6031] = 0.92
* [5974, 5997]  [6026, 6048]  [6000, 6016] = 0.60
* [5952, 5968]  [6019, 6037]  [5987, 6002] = -0.51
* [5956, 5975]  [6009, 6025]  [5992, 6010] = -0.72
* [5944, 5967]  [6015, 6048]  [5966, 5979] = -0.11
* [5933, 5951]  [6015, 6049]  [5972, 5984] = -0.04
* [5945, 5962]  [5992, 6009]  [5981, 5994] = -0.21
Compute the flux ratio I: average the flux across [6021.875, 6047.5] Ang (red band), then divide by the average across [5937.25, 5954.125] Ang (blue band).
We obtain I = 0.99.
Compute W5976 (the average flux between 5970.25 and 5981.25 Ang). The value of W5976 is 41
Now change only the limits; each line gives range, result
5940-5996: 41.2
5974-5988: 40.7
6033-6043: 41.9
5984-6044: 40.5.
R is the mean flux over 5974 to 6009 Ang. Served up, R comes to 41.1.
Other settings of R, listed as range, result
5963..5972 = 42.3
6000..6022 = 39.5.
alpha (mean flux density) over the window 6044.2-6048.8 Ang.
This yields 41.4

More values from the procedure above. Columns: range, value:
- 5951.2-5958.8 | 39.9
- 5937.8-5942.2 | 42.5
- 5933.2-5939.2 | 40.7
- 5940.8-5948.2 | 41.6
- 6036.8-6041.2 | 42.2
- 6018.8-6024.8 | 37.6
